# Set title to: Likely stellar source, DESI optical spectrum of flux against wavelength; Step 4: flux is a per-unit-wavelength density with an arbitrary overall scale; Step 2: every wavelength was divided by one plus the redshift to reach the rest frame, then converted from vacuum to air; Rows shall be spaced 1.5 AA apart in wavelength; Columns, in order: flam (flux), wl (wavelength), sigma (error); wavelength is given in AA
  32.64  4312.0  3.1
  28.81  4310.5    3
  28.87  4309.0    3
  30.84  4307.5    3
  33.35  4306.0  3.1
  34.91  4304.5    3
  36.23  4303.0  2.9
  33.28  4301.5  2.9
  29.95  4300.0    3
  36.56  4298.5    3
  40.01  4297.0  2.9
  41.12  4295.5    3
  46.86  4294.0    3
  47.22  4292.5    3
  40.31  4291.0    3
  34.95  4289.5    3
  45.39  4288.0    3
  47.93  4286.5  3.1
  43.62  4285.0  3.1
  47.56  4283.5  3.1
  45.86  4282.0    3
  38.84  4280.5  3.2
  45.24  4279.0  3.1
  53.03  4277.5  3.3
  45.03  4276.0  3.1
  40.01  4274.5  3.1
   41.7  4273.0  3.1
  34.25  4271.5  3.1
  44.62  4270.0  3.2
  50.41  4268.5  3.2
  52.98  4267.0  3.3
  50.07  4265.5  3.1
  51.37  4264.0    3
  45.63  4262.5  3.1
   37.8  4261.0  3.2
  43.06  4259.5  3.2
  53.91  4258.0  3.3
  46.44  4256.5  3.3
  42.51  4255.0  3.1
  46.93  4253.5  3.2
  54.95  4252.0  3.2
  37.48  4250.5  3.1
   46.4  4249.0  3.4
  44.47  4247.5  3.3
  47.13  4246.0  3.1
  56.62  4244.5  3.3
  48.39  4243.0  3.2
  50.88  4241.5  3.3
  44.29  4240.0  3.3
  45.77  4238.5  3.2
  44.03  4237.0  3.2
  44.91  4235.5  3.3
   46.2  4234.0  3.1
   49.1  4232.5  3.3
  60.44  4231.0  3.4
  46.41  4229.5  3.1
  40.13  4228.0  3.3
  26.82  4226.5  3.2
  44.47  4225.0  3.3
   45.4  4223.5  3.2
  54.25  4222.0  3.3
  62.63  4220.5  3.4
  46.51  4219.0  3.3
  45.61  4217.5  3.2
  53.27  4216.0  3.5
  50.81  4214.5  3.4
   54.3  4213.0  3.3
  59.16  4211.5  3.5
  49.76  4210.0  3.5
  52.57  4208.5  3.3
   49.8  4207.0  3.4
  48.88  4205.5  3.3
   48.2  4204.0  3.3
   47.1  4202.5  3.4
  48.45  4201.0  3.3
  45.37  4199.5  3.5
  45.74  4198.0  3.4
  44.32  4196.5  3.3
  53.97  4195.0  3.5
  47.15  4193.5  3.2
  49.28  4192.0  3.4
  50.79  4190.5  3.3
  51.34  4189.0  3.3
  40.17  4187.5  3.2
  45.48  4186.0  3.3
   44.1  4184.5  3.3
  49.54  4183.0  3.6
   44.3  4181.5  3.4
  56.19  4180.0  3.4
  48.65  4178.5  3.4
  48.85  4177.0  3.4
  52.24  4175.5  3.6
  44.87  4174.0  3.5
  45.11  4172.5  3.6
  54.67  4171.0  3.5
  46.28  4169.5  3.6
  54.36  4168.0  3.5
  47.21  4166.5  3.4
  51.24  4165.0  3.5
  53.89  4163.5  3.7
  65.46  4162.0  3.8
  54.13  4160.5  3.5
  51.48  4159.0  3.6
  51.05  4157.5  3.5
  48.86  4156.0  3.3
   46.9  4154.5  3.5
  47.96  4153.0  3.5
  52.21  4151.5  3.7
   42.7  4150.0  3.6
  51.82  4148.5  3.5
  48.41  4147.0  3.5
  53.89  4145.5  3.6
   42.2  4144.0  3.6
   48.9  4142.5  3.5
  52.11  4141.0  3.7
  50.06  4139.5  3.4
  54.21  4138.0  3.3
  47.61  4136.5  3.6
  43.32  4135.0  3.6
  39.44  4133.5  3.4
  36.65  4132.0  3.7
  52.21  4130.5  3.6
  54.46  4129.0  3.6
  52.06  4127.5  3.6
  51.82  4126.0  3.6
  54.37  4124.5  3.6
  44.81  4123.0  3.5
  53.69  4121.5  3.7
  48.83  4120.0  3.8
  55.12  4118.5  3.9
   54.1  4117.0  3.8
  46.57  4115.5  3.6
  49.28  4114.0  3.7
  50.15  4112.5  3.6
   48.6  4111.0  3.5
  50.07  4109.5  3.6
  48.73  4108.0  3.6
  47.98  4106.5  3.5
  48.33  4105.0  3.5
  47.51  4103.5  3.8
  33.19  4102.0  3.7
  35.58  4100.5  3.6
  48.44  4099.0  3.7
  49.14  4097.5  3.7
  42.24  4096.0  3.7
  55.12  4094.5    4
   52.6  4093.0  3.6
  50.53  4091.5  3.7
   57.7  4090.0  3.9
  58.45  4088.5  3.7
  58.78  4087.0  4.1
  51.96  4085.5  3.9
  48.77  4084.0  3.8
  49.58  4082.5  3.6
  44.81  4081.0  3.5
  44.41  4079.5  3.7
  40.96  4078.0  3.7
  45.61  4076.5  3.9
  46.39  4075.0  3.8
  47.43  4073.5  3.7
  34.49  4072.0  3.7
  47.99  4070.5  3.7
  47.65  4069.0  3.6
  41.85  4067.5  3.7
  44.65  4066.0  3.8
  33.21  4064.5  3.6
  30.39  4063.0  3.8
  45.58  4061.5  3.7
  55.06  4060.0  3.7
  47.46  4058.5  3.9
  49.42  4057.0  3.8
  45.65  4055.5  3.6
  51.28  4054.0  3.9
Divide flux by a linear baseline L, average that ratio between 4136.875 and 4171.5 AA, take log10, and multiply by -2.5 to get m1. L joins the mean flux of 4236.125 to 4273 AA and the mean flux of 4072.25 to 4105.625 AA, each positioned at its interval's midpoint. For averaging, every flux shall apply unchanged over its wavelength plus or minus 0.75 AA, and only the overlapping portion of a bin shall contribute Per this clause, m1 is -0.08 mag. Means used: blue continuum 47.9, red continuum 46.6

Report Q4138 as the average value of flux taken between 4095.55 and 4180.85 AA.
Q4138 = 49.1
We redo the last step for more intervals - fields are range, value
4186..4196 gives 48.4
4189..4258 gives 48.3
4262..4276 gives 45.6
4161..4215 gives 49.7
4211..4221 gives 52.8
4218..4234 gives 47.5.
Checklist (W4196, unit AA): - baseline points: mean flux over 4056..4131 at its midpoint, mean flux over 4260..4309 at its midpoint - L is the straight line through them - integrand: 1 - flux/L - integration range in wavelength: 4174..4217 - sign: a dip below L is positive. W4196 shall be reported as -4.3 AA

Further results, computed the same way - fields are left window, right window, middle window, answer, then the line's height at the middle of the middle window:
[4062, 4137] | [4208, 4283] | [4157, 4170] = -1.6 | 47.3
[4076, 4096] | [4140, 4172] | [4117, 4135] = 0.4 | 50.6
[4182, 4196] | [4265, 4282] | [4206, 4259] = -2.2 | 46.4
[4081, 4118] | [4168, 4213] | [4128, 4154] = 0.5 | 49.1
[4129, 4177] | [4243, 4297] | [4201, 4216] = -1.1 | 47.6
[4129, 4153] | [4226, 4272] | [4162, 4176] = -0.9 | 47.5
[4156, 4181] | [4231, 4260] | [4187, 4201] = 0.7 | 50.1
